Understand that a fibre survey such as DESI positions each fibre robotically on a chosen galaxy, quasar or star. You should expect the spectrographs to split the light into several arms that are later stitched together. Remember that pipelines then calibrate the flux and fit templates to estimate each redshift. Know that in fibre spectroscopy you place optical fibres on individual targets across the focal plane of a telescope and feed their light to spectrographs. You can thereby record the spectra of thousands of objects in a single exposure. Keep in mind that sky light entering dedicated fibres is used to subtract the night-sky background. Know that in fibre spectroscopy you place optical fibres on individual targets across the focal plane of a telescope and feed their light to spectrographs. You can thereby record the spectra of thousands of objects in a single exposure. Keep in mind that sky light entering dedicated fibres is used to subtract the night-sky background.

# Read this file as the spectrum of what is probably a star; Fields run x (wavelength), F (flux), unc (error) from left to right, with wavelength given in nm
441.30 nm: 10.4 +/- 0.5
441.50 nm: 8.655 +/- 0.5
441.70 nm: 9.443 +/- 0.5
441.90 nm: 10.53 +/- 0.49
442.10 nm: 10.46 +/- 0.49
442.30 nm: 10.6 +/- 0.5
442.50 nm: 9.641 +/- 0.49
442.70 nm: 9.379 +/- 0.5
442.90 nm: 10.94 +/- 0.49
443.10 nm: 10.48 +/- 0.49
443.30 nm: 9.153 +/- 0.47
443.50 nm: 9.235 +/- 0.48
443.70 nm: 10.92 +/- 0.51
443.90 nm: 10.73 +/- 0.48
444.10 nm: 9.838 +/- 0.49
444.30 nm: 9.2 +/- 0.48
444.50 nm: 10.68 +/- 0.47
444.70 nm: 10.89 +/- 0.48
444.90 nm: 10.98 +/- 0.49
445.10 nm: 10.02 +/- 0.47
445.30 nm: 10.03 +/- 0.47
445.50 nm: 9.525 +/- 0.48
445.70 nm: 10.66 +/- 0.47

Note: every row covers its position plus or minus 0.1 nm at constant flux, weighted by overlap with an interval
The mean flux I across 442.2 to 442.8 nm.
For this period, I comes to 9.87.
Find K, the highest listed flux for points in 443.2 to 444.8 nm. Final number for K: 10.92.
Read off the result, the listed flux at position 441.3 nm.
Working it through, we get 10.4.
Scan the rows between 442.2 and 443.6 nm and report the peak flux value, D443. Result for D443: 10.94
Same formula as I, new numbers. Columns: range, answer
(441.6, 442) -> 9.99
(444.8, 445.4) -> 10.3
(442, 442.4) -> 10.5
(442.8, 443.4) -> 10.2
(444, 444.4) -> 9.52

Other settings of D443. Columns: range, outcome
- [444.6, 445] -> 10.98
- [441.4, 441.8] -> 9.443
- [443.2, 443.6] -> 9.235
